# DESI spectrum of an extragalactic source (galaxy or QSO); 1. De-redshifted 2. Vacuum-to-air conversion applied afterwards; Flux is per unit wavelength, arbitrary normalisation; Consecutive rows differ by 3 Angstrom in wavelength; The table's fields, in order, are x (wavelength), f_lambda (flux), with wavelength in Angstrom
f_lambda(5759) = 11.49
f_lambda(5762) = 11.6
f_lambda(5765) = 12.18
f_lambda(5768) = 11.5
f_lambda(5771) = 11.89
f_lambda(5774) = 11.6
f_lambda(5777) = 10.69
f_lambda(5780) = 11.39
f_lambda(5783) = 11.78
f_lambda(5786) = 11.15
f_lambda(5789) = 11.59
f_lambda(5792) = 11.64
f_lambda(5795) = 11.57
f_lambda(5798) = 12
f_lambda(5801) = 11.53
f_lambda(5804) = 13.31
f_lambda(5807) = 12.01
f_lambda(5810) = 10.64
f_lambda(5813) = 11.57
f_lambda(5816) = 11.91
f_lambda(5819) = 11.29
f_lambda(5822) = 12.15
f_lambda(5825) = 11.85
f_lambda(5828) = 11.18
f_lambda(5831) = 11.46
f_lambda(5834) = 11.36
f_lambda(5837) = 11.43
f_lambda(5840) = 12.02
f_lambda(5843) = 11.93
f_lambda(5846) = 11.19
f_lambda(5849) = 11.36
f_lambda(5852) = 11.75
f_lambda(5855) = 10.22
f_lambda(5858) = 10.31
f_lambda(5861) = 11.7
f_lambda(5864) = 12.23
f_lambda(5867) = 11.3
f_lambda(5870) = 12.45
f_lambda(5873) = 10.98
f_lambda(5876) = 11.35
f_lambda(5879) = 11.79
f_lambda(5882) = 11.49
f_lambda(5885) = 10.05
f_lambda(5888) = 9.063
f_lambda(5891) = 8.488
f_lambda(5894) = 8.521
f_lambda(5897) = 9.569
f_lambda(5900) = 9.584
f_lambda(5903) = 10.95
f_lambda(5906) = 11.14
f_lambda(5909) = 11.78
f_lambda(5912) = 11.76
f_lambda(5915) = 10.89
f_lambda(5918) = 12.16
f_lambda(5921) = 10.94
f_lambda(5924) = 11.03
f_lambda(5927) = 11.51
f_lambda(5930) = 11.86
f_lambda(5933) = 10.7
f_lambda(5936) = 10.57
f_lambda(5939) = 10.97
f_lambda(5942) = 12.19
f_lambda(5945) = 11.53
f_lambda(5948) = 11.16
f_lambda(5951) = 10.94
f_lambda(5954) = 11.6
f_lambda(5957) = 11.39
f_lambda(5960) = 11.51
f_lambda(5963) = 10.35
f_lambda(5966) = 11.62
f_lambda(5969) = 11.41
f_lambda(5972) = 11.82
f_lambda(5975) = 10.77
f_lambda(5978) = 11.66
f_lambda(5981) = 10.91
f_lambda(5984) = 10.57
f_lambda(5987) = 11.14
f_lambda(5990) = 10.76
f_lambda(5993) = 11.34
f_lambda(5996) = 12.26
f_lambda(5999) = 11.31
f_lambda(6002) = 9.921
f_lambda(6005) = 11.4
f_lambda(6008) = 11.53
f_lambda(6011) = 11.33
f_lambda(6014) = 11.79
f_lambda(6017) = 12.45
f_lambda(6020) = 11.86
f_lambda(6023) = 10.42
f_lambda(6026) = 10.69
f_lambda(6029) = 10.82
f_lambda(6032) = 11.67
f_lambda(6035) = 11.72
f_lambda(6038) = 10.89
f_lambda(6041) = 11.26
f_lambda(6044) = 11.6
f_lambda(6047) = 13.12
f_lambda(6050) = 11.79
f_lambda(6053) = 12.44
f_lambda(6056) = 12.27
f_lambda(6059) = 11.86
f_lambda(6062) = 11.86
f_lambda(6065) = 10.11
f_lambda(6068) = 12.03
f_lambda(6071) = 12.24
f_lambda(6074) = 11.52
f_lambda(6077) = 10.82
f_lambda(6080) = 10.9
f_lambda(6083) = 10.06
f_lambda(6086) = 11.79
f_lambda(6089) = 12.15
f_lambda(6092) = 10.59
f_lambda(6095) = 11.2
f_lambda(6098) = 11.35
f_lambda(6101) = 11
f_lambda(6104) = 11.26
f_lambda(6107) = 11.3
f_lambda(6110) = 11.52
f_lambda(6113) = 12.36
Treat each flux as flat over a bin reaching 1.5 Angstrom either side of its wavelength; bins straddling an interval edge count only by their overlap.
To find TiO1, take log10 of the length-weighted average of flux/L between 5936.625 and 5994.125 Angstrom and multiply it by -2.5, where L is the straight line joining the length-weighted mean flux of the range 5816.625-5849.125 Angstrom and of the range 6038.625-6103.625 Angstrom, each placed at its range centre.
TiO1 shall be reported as 0.03 mag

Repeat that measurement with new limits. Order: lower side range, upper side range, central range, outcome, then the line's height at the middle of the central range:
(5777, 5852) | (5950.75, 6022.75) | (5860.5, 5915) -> 0.07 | 11.5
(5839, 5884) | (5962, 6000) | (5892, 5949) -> 0.04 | 11.3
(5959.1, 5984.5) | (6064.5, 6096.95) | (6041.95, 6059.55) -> -0.09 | 11.2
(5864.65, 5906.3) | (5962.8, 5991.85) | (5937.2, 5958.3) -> -0.04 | 10.9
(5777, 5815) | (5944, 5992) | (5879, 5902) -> 0.17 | 11.4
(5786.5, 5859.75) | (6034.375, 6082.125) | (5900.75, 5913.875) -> 0.03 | 11.6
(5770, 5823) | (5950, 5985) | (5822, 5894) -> 0.03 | 11.5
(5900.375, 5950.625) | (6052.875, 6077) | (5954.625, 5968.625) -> 0.01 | 11.4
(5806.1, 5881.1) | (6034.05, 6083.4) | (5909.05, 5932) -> 0.01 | 11.5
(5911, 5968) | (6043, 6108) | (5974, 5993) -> 0.04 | 11.4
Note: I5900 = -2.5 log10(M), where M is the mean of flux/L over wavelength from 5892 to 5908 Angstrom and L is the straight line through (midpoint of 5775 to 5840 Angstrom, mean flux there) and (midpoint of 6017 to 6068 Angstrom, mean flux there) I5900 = 0.16 mag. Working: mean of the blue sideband 11.6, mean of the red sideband 11.6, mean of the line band 9.96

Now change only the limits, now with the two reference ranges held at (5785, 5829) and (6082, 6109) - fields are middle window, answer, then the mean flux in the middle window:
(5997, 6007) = 0.04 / 11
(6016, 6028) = 0.01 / 11.3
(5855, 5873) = 0.02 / 11.4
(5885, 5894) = 0.28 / 8.95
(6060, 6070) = -0.01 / 11.4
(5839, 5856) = 0.02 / 11.4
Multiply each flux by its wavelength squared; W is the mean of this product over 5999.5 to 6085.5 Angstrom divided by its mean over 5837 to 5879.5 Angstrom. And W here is 1.06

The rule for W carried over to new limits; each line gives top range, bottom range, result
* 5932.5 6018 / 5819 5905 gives 1.07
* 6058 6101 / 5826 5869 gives 1.07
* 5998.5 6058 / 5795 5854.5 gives 1.06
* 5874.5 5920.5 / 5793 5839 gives 0.93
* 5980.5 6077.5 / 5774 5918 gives 1.09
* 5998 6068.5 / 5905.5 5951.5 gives 1.05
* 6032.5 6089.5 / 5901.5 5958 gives 1.07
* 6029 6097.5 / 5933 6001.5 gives 1.06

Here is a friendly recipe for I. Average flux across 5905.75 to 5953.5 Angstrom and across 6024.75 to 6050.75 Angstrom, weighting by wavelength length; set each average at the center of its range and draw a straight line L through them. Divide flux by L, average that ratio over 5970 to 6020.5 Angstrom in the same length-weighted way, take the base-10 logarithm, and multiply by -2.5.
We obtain 0.01 mag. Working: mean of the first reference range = 11.3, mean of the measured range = 11.3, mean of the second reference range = 11.5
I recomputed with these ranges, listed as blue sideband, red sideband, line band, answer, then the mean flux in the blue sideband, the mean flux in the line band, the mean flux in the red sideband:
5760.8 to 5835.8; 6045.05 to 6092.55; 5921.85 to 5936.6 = 0.044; 11.6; 11.2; 11.6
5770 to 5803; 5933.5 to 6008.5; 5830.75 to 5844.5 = -0.019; 11.6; 11.7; 11.2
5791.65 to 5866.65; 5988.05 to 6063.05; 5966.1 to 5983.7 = 0.024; 11.6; 11.3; 11.5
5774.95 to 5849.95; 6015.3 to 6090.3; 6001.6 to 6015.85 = 0.021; 11.6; 11.3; 11.5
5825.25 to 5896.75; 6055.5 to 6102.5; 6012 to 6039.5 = -0.010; 11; 11.4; 11.3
